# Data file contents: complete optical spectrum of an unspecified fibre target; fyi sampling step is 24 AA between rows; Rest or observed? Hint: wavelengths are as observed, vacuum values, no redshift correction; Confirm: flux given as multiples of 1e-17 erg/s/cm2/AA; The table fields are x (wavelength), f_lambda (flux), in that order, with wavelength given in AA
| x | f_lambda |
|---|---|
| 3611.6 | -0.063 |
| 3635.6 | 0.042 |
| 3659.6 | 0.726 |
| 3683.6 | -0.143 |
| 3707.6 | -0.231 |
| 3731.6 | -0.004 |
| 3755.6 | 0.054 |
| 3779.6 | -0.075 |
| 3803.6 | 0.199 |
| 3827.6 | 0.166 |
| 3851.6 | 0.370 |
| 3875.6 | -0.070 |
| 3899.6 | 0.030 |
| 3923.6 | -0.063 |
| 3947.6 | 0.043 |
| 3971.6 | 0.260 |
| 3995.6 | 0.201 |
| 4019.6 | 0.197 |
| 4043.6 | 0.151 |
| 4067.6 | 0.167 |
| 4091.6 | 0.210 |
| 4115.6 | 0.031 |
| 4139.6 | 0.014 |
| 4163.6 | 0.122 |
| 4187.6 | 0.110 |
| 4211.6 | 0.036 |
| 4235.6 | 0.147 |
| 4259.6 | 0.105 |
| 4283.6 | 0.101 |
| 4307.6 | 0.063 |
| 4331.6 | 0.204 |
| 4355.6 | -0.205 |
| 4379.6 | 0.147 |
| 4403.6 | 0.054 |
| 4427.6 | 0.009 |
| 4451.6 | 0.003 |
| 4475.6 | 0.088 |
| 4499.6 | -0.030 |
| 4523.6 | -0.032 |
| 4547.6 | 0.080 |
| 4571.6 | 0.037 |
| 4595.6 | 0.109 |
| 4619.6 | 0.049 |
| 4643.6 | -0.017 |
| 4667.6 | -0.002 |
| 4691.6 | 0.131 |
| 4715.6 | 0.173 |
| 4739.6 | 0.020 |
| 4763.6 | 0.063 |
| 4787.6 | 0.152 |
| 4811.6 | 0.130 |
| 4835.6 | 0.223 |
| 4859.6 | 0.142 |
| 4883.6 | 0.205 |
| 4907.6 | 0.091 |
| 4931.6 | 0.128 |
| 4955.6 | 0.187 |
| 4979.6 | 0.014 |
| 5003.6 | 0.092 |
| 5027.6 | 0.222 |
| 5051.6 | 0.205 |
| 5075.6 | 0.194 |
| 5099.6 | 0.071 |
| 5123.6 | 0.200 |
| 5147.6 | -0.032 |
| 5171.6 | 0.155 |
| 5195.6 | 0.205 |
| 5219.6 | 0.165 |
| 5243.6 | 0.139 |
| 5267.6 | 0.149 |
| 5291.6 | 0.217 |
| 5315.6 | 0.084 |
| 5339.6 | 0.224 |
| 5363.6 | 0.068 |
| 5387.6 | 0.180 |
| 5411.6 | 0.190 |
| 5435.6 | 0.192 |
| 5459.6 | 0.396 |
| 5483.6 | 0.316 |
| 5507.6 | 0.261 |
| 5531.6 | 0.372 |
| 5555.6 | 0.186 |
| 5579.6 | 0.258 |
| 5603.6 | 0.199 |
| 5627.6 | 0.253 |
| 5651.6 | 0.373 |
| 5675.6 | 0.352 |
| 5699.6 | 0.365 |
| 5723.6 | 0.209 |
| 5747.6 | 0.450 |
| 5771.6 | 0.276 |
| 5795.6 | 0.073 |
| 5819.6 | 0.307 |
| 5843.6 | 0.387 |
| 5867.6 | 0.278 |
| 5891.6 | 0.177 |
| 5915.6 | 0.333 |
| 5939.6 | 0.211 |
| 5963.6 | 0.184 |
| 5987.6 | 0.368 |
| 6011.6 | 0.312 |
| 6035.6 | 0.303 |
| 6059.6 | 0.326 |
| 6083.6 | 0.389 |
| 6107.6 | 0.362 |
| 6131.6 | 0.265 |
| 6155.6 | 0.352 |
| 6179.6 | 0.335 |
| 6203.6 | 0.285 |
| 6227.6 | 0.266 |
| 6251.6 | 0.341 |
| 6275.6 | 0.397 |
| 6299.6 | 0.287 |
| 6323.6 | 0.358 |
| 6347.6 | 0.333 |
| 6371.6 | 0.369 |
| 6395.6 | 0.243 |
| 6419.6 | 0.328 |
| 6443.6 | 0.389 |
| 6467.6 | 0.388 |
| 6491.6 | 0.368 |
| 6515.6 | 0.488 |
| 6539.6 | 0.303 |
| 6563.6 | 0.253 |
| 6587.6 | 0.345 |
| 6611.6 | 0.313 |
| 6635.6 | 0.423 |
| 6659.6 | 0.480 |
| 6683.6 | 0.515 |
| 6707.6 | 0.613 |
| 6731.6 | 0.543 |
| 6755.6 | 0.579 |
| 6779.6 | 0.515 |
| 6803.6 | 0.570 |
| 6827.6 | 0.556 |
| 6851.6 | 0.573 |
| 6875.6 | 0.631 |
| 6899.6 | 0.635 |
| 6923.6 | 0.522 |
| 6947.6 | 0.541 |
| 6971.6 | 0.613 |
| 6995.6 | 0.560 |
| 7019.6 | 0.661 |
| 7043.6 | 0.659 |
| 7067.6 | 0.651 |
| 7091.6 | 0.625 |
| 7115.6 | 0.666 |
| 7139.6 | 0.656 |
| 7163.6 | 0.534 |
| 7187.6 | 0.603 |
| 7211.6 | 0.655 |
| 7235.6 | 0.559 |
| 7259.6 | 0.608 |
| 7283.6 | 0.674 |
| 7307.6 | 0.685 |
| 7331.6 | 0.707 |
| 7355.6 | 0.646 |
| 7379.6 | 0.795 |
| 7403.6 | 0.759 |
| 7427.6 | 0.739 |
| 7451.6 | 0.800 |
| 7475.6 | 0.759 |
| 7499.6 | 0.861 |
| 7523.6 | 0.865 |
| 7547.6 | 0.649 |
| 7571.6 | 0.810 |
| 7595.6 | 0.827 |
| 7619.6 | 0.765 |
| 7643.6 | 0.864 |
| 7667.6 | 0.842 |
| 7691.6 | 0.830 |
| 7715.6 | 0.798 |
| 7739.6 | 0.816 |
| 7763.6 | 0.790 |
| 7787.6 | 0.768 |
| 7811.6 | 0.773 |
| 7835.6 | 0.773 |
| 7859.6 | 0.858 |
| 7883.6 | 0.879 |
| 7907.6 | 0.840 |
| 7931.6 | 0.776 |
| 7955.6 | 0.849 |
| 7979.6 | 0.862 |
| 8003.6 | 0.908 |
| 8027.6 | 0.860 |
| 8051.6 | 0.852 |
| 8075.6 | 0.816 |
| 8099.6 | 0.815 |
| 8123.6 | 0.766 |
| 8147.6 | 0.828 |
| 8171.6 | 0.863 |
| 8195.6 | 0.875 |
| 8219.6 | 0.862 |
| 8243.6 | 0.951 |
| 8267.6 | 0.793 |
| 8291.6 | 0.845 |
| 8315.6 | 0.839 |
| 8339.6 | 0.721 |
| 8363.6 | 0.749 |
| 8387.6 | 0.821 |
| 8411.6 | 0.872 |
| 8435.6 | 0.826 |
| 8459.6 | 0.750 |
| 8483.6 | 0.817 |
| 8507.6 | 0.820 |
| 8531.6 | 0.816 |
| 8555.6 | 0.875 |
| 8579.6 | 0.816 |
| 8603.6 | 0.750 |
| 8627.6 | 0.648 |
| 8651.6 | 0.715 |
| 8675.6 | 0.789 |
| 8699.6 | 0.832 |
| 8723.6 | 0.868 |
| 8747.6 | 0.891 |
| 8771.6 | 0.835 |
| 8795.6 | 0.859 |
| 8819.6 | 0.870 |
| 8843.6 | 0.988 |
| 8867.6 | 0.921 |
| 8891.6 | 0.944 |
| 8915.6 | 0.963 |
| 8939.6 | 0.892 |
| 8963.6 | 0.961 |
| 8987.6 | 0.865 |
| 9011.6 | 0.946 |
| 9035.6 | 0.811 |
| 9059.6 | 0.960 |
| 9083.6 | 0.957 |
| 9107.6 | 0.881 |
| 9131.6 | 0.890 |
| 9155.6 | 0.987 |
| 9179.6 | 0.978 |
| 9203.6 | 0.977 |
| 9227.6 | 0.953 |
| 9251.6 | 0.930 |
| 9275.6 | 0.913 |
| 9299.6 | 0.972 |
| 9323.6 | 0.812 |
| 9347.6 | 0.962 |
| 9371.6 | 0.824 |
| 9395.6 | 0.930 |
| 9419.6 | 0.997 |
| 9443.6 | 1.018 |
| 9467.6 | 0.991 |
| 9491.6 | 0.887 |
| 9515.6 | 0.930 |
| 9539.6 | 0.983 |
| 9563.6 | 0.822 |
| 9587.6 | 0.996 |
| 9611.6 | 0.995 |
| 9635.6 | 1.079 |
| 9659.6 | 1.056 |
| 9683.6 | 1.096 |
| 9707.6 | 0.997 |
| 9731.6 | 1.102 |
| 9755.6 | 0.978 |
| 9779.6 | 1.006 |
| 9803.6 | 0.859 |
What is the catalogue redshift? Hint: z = 0.666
